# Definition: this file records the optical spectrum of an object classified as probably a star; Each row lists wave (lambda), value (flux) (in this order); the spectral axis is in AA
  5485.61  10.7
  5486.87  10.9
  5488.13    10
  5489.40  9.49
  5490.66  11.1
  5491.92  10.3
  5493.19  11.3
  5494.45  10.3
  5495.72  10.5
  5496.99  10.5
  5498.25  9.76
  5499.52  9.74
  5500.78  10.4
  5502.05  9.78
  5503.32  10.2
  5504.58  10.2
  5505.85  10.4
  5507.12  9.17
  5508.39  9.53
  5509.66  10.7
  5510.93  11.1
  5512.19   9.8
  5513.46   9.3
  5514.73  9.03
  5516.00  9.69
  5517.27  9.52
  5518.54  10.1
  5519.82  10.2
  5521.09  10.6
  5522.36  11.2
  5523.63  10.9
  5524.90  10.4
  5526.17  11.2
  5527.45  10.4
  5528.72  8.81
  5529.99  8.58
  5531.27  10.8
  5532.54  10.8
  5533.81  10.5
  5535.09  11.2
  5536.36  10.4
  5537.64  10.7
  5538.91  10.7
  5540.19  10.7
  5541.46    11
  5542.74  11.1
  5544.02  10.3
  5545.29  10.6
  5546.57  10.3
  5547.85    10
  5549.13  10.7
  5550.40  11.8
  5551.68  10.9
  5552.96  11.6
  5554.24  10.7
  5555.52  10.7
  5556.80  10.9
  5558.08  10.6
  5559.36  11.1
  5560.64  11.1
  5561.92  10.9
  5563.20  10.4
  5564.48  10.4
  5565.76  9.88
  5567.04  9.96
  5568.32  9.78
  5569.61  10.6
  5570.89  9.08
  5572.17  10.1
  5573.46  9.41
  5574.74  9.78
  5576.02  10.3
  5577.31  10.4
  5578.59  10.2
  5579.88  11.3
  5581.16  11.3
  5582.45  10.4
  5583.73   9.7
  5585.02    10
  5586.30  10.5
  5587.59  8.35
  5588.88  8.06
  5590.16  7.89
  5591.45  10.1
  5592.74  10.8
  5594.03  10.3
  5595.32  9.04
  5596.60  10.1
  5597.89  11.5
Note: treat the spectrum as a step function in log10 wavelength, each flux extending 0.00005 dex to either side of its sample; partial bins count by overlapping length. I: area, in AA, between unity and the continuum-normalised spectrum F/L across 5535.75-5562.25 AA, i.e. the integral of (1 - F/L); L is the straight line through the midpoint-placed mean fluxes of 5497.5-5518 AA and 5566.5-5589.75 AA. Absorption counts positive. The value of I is -2.34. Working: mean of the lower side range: 9.9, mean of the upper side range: 9.94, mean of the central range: 10.8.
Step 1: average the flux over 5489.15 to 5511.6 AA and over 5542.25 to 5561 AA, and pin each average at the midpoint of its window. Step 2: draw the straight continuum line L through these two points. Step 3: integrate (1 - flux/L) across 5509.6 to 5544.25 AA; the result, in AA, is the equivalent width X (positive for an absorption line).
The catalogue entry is 0.69 AA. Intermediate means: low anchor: 10.3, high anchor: 10.8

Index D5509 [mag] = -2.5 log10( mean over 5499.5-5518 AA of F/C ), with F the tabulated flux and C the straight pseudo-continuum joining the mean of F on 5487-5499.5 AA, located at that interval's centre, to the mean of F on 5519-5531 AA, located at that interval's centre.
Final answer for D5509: 0.04 mag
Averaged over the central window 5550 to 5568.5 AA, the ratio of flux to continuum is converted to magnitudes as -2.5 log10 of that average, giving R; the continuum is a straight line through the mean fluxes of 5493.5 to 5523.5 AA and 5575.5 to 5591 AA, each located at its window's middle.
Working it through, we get -0.08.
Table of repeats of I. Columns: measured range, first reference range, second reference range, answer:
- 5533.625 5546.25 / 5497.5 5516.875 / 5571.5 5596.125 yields -1.0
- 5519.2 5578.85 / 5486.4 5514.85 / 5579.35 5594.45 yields -2.9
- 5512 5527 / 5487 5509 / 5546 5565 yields 0.3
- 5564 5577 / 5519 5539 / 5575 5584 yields 0.7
